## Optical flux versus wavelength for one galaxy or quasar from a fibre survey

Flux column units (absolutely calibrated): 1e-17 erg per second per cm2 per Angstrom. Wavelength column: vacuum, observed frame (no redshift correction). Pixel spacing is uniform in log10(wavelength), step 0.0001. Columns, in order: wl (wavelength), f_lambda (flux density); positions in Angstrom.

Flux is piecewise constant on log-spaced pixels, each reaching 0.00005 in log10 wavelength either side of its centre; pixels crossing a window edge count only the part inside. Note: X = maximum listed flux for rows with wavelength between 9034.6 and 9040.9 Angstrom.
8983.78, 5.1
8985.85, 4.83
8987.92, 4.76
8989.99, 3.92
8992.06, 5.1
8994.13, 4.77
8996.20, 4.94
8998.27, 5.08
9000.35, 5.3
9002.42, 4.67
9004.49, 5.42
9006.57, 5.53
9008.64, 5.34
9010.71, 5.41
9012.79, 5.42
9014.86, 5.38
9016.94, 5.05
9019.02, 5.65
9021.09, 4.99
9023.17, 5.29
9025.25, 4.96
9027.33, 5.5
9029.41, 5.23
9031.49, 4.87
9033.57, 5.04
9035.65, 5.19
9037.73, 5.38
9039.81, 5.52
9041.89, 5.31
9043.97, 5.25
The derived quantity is 5.52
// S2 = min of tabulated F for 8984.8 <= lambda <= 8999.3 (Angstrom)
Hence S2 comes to 3.92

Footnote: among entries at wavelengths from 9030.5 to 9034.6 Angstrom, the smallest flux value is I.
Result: 4.87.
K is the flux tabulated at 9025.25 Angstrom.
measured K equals 4.96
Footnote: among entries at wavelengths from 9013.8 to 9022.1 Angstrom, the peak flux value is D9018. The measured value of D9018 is 5.65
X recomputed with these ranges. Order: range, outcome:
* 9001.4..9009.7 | 5.53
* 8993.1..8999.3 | 5.08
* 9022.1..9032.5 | 5.5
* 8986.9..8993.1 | 5.1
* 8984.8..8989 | 4.83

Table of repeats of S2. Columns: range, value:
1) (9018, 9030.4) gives 4.96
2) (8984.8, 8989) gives 4.76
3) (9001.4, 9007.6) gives 4.67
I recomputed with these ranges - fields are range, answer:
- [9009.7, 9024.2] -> 4.99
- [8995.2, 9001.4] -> 4.94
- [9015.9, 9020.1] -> 5.05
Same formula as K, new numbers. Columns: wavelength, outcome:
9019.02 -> 5.65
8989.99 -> 3.92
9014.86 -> 5.38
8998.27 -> 5.08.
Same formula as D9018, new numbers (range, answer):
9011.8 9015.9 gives 5.42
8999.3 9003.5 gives 5.3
